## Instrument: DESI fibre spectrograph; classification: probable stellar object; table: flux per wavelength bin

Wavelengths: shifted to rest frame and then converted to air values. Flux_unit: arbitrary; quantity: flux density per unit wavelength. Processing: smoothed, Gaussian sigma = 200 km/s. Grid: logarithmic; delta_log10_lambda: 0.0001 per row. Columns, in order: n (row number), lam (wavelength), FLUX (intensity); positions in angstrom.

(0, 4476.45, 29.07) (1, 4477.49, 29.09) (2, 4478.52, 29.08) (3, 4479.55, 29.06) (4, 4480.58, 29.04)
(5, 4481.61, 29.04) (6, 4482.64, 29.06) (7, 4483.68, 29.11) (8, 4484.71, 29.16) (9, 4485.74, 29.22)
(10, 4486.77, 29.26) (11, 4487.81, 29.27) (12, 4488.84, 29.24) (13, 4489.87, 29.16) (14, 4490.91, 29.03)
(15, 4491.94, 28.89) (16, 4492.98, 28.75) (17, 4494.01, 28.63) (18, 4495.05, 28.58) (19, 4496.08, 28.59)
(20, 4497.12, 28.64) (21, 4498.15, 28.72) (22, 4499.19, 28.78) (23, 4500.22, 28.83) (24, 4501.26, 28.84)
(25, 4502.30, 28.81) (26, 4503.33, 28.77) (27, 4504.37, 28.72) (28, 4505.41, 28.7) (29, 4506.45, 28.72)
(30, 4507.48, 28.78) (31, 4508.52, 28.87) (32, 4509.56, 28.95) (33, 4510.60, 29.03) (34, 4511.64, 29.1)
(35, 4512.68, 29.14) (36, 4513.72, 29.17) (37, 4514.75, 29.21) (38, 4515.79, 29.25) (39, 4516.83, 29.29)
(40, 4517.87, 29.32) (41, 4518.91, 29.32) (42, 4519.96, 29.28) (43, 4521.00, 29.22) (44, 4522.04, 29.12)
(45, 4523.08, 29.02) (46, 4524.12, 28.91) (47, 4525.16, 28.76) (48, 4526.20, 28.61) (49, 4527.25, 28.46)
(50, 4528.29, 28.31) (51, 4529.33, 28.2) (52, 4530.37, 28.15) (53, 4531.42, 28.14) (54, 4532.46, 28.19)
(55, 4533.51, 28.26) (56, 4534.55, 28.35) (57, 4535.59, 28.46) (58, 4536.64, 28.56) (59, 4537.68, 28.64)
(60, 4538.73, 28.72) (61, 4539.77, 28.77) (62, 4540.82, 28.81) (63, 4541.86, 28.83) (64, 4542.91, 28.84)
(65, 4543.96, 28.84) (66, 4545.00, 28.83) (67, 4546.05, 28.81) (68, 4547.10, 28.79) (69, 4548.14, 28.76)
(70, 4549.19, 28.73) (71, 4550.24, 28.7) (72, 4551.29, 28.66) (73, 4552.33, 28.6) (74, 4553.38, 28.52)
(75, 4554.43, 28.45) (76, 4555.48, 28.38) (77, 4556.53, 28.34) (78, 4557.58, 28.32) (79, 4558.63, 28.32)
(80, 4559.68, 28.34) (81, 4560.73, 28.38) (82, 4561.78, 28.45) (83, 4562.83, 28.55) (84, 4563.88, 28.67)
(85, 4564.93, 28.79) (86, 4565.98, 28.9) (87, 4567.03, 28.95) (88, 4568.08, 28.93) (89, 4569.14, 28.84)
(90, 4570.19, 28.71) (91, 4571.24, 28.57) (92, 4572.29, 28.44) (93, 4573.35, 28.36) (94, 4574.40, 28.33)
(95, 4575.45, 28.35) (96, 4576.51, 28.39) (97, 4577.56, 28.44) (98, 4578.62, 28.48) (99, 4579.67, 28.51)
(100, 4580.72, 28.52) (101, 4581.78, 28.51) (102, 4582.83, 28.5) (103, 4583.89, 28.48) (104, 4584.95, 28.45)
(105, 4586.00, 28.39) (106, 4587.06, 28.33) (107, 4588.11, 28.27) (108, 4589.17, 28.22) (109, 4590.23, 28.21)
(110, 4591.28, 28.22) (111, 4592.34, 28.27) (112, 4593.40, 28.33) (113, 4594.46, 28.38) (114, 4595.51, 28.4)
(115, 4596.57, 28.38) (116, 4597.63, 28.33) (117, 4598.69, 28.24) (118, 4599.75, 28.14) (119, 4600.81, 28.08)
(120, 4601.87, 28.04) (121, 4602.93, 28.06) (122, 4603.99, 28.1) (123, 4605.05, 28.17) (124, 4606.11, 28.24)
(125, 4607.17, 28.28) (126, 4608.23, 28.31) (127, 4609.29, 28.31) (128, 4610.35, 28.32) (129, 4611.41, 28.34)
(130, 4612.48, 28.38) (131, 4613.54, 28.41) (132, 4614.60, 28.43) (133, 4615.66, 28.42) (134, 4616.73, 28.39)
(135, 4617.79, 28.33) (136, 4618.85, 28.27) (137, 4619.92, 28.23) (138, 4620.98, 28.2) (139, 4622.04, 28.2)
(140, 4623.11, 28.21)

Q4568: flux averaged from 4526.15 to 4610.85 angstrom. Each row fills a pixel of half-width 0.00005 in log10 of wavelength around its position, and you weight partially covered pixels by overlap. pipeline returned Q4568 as 28.5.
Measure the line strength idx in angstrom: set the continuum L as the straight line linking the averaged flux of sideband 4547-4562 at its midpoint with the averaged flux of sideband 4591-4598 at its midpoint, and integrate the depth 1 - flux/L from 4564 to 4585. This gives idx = -0.12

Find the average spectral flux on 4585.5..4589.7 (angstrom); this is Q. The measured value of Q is 28.3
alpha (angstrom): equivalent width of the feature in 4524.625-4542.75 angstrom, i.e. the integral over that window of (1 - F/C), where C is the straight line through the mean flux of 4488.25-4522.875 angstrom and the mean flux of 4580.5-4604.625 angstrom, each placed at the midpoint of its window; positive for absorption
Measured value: 0.2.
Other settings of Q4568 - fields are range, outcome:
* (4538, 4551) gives 28.8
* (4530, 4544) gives 28.5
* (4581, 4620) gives 28.3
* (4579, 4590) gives 28.4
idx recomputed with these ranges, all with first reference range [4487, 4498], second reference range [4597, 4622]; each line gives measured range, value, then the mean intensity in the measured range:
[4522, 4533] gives 0.1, 28.5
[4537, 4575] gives -0.1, 28.6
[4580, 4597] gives 0.0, 28.4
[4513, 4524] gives -0.2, 29.2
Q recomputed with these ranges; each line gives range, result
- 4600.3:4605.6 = 28.1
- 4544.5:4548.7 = 28.8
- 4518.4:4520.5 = 29.2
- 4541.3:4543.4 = 28.9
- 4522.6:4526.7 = 28.9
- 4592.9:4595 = 28.4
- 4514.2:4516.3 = 29.4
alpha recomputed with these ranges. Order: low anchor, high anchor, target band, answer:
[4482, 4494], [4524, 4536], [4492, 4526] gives -0.2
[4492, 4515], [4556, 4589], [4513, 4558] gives -0.1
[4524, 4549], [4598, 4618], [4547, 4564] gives 0.0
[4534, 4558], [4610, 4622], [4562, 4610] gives 0.1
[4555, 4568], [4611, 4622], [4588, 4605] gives 0.1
